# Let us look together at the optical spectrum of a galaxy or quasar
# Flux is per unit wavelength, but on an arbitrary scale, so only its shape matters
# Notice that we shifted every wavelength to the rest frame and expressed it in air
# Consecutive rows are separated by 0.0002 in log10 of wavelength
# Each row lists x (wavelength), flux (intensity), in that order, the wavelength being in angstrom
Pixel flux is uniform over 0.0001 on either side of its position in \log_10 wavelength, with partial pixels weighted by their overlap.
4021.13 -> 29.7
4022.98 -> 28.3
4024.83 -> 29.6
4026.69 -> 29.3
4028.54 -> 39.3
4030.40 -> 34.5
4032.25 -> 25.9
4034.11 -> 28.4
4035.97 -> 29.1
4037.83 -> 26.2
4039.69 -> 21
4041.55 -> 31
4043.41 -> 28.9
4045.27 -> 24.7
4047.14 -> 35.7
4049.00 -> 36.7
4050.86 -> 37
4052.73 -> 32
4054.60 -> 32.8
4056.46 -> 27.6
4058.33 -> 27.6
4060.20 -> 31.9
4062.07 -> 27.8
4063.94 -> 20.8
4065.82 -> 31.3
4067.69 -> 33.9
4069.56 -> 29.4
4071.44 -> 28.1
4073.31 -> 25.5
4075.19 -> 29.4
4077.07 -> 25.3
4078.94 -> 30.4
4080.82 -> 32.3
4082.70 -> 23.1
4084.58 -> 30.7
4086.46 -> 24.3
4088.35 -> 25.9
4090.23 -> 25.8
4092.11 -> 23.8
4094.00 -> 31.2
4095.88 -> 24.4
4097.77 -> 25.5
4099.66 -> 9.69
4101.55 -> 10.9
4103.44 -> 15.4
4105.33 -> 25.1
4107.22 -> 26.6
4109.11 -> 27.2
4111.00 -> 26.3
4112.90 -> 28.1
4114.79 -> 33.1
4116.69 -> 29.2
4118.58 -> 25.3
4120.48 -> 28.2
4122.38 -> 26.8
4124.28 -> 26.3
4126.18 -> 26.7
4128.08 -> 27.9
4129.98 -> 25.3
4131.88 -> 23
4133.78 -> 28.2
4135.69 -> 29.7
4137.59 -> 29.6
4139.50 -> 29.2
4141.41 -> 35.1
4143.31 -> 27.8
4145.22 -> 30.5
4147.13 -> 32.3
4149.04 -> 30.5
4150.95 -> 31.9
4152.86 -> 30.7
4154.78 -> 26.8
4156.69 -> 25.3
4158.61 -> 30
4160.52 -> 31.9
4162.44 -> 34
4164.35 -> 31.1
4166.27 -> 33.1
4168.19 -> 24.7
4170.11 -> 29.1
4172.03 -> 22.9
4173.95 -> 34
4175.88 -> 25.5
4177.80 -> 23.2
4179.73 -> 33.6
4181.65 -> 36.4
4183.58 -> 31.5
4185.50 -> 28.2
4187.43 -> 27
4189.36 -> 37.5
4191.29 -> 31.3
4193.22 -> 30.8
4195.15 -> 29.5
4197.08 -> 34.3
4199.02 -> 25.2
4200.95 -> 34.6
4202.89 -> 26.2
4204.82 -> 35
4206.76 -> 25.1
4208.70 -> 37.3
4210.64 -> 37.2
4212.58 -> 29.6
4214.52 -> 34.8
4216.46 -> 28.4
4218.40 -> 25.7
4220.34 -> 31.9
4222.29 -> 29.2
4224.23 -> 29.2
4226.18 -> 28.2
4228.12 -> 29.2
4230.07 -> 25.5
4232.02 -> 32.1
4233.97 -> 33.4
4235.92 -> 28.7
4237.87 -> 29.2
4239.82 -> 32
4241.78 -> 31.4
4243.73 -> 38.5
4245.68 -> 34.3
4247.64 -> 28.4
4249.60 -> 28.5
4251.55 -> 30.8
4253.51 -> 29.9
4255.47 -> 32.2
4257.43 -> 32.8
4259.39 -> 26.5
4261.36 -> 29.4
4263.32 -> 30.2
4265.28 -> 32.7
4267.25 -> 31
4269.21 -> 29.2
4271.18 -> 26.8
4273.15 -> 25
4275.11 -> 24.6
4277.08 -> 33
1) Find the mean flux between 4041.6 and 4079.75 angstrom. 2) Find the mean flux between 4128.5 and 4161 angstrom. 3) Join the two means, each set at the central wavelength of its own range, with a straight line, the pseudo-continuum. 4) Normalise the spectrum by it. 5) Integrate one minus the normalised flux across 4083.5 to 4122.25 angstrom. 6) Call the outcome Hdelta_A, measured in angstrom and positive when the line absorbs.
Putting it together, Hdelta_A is 6.1 angstrom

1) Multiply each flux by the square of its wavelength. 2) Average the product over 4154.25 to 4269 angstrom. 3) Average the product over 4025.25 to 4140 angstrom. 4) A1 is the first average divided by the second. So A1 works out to 1.17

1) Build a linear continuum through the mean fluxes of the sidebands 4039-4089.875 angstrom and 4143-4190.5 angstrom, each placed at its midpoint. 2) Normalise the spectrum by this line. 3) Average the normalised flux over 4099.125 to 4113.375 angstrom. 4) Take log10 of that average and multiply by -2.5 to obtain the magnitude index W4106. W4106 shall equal 0.35 mag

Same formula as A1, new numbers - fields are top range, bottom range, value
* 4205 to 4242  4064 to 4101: 1.23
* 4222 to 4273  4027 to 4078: 1.12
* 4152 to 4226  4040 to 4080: 1.08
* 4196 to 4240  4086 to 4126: 1.30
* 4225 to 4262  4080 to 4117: 1.32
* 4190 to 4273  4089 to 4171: 1.17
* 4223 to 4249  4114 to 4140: 1.17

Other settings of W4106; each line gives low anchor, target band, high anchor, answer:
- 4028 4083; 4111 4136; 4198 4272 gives 0.10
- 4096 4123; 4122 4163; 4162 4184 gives -0.08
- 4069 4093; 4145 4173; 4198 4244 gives -0.02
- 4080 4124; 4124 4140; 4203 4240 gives -0.03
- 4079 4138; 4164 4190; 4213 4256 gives -0.05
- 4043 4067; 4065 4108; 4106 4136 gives 0.14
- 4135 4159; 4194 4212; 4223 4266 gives -0.04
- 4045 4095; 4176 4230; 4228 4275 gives -0.02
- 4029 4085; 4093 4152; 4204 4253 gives 0.13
